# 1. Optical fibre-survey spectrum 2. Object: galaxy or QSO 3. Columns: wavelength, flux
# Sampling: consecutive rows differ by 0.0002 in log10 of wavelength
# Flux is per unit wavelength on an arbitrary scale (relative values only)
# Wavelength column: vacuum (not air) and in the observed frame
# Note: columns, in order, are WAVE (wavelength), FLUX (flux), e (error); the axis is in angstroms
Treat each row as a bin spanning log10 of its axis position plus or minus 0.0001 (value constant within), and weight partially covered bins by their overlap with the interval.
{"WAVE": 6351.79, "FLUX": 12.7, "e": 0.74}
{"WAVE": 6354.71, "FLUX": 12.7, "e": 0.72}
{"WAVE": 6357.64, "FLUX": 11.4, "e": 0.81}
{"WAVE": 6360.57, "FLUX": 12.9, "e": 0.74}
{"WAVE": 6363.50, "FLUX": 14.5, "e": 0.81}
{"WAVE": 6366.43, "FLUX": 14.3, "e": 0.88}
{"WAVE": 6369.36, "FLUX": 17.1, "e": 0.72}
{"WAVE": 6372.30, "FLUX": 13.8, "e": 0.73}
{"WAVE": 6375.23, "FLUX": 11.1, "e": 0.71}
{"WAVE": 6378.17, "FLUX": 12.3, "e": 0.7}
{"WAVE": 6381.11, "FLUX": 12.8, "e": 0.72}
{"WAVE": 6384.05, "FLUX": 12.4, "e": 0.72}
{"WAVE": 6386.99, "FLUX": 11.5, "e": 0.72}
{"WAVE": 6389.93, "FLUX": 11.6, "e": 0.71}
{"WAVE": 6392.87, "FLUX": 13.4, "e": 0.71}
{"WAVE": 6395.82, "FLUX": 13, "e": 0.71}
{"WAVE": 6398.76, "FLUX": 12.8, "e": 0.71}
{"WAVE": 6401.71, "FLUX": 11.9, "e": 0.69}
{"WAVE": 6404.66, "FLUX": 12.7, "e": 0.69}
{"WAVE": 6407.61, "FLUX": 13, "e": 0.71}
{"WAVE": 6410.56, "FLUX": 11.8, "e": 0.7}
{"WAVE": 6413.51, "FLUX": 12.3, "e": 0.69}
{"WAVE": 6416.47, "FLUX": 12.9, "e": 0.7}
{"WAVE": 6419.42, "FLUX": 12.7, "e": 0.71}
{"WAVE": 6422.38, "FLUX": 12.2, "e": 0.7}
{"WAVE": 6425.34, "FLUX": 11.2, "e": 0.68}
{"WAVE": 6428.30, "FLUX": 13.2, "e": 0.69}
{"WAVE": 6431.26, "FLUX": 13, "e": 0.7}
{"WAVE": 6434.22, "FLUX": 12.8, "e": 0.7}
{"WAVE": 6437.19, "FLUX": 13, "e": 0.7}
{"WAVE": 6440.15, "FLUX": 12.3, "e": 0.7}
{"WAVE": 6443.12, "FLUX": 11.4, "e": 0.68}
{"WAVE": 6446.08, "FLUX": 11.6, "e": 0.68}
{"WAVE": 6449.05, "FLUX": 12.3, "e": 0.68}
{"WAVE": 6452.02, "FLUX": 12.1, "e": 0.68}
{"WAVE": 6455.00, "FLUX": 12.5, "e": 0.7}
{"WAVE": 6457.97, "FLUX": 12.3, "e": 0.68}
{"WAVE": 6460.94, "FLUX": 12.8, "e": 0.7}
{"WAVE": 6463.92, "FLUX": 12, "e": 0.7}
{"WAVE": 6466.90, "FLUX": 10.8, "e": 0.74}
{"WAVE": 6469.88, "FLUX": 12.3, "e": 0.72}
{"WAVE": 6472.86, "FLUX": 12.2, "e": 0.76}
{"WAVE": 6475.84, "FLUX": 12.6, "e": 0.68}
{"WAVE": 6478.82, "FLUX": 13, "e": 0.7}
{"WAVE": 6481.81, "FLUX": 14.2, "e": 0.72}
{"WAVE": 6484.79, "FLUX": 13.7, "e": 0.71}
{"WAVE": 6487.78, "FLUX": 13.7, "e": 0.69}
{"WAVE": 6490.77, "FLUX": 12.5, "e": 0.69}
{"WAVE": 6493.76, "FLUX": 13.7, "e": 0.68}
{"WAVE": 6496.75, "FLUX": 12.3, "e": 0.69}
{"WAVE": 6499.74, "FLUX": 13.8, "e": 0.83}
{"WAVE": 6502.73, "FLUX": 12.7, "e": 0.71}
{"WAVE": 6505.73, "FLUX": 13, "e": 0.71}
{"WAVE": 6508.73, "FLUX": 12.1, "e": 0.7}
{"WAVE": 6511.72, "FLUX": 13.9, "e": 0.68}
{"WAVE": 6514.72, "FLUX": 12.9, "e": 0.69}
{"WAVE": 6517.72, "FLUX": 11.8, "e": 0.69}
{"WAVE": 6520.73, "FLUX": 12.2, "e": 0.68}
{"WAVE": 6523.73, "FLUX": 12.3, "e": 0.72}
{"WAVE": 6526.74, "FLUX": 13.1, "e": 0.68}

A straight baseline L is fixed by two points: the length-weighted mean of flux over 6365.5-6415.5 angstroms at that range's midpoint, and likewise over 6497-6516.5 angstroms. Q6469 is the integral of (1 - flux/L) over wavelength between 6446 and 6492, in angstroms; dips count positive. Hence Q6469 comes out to 1.3 angstroms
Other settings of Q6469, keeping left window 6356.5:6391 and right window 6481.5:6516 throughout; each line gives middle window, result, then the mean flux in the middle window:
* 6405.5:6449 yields 2.30 angstroms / 12.4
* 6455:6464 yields 0.47 angstroms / 12.5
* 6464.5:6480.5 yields 1.16 angstroms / 12.2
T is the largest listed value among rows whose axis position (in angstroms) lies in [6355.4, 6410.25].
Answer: 17.1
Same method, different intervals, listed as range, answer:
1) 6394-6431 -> 13.2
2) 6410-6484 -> 14.2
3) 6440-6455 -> 12.5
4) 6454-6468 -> 12.8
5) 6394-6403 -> 13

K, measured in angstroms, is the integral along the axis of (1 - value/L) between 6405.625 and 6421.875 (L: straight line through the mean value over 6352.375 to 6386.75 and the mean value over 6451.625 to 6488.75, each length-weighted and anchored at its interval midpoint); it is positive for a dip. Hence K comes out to 0.49 angstroms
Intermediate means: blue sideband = 13.1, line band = 12.5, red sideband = 12.6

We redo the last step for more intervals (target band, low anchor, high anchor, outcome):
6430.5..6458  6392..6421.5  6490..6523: 0.8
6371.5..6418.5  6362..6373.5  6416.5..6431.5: 4.4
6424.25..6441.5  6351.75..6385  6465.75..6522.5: 0.5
